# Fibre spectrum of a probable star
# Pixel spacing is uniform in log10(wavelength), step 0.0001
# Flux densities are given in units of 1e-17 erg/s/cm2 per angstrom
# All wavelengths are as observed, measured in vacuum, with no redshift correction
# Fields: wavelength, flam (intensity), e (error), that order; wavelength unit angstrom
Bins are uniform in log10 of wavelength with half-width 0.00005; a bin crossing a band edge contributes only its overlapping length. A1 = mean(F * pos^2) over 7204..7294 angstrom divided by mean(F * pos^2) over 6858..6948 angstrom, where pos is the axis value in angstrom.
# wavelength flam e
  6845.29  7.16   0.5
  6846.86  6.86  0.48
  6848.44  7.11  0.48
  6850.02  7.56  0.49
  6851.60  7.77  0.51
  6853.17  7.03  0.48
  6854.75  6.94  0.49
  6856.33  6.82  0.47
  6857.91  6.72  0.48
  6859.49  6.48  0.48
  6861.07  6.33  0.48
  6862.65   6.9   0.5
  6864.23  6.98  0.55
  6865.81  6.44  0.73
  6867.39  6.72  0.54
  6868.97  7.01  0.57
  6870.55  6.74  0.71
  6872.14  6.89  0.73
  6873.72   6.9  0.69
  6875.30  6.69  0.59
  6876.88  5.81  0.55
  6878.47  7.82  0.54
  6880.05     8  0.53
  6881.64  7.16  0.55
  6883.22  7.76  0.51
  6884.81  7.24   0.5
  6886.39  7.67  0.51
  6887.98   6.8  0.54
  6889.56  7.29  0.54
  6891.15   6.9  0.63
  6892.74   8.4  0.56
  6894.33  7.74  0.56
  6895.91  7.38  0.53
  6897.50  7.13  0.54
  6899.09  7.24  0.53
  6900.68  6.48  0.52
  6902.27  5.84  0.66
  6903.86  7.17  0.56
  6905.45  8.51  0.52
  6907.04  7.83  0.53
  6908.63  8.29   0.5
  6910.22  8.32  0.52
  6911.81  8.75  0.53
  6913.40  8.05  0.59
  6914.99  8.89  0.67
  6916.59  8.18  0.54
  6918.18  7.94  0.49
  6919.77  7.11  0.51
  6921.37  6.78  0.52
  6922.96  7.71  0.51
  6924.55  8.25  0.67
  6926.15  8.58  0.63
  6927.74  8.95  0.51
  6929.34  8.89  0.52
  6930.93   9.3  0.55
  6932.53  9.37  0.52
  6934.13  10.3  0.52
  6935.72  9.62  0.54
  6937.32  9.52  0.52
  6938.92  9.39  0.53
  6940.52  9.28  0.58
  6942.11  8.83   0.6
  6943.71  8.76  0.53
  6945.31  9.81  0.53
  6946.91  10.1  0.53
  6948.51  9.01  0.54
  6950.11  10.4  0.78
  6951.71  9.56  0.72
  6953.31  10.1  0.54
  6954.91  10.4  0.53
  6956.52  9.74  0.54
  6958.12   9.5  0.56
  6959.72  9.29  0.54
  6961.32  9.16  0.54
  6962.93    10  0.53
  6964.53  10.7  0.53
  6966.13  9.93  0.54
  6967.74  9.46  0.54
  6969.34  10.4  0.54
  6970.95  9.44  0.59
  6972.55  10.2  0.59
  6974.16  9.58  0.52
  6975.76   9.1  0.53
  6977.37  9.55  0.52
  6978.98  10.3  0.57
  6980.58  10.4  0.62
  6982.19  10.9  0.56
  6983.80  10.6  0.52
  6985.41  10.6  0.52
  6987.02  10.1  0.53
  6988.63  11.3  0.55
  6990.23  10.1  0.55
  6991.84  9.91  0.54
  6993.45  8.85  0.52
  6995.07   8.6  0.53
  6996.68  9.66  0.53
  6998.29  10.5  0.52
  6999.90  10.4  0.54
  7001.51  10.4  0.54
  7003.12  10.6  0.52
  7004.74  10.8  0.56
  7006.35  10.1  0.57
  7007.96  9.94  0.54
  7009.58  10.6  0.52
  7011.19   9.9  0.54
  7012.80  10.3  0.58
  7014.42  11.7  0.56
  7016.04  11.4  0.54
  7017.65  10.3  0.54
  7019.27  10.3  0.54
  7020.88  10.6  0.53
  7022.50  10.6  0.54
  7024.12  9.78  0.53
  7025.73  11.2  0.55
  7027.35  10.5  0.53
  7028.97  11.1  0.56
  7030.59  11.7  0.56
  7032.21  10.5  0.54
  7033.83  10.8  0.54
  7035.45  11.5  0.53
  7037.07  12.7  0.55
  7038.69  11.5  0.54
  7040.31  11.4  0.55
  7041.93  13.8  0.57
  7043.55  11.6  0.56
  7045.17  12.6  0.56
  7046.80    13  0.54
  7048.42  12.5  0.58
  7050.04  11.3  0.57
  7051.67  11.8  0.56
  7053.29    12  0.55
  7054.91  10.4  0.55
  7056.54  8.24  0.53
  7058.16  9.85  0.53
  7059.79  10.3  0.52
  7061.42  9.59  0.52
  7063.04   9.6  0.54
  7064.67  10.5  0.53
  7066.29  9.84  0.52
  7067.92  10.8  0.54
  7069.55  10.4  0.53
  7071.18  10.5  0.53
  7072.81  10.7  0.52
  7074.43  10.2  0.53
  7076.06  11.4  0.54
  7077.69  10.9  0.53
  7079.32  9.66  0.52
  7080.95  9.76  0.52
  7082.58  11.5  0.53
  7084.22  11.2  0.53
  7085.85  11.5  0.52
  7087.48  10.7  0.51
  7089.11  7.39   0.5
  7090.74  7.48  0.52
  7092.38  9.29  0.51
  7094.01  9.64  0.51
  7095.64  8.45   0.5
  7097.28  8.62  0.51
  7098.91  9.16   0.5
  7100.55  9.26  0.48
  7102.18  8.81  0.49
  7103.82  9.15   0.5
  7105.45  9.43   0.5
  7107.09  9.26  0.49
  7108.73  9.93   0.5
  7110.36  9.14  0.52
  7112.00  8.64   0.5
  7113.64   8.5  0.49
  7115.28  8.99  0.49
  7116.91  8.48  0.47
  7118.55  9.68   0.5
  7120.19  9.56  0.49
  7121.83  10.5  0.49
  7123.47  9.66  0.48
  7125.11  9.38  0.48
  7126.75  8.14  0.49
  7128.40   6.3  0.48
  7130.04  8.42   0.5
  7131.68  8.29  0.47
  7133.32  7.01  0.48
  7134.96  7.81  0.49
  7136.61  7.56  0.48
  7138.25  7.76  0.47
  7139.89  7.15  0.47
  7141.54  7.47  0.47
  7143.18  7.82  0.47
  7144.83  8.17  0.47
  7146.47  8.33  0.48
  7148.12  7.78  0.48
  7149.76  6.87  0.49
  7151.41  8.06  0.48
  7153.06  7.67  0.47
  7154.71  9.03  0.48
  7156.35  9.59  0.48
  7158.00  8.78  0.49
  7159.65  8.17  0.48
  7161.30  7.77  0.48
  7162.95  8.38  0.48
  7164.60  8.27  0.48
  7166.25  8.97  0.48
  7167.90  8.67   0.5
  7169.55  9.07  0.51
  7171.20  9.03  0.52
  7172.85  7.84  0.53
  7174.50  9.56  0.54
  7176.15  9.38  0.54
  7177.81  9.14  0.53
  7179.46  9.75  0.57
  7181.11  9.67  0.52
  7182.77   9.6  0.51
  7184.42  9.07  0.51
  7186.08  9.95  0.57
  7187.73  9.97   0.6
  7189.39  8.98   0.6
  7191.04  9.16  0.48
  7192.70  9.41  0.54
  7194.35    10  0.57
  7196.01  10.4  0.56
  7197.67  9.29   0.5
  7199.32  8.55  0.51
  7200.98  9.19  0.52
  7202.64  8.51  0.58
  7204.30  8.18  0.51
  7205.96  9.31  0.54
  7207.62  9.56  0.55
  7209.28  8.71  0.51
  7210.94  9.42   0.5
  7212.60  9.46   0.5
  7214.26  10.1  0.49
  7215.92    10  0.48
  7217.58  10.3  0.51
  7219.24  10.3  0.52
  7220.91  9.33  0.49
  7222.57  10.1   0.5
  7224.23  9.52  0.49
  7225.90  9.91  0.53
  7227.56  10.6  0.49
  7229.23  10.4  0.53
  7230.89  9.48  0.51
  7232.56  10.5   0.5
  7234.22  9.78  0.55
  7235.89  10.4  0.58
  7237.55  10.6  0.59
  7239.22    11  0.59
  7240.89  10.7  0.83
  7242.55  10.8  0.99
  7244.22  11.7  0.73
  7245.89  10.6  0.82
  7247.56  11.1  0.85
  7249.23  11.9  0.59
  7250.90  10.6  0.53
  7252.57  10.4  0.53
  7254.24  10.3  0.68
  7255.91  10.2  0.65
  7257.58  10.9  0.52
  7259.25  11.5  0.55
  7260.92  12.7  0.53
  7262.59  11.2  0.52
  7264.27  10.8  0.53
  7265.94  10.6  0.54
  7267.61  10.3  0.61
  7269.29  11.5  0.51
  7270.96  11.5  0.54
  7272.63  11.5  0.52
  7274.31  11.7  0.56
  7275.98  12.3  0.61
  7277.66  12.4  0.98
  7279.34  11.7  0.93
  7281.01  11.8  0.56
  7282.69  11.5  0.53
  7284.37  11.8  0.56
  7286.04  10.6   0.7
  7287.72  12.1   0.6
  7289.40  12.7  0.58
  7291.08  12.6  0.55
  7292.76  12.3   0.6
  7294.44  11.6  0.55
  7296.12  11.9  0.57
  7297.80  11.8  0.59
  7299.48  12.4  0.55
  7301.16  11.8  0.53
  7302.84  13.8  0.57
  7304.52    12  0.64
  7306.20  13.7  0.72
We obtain 1.52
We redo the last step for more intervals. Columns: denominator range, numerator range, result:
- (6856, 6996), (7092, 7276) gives 1.19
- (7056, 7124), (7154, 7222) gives 0.98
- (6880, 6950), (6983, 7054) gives 1.37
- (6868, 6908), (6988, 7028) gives 1.48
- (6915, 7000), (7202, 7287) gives 1.21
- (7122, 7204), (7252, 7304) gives 1.39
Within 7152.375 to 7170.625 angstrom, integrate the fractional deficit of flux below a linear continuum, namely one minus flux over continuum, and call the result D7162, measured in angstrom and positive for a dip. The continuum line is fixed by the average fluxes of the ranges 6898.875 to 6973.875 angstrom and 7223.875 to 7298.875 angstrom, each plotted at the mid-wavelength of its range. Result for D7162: 3.3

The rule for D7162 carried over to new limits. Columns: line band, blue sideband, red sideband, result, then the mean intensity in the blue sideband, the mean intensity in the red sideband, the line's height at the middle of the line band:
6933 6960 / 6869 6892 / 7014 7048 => -1.95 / 7.12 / 11.4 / 8.98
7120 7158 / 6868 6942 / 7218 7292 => 6.79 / 7.88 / 11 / 9.96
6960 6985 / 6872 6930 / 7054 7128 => -4.80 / 7.61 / 9.63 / 8.37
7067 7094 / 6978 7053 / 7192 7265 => 1.16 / 10.9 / 10.2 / 10.6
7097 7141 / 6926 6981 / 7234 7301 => 7.77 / 9.63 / 11.4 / 10.5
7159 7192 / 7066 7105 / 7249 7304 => 5.09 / 9.84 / 11.6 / 10.7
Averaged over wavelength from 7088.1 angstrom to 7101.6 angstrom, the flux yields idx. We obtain 8.7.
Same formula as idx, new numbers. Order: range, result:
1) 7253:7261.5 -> 11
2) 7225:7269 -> 10.7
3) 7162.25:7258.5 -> 9.76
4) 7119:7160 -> 8.22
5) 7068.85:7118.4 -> 9.6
